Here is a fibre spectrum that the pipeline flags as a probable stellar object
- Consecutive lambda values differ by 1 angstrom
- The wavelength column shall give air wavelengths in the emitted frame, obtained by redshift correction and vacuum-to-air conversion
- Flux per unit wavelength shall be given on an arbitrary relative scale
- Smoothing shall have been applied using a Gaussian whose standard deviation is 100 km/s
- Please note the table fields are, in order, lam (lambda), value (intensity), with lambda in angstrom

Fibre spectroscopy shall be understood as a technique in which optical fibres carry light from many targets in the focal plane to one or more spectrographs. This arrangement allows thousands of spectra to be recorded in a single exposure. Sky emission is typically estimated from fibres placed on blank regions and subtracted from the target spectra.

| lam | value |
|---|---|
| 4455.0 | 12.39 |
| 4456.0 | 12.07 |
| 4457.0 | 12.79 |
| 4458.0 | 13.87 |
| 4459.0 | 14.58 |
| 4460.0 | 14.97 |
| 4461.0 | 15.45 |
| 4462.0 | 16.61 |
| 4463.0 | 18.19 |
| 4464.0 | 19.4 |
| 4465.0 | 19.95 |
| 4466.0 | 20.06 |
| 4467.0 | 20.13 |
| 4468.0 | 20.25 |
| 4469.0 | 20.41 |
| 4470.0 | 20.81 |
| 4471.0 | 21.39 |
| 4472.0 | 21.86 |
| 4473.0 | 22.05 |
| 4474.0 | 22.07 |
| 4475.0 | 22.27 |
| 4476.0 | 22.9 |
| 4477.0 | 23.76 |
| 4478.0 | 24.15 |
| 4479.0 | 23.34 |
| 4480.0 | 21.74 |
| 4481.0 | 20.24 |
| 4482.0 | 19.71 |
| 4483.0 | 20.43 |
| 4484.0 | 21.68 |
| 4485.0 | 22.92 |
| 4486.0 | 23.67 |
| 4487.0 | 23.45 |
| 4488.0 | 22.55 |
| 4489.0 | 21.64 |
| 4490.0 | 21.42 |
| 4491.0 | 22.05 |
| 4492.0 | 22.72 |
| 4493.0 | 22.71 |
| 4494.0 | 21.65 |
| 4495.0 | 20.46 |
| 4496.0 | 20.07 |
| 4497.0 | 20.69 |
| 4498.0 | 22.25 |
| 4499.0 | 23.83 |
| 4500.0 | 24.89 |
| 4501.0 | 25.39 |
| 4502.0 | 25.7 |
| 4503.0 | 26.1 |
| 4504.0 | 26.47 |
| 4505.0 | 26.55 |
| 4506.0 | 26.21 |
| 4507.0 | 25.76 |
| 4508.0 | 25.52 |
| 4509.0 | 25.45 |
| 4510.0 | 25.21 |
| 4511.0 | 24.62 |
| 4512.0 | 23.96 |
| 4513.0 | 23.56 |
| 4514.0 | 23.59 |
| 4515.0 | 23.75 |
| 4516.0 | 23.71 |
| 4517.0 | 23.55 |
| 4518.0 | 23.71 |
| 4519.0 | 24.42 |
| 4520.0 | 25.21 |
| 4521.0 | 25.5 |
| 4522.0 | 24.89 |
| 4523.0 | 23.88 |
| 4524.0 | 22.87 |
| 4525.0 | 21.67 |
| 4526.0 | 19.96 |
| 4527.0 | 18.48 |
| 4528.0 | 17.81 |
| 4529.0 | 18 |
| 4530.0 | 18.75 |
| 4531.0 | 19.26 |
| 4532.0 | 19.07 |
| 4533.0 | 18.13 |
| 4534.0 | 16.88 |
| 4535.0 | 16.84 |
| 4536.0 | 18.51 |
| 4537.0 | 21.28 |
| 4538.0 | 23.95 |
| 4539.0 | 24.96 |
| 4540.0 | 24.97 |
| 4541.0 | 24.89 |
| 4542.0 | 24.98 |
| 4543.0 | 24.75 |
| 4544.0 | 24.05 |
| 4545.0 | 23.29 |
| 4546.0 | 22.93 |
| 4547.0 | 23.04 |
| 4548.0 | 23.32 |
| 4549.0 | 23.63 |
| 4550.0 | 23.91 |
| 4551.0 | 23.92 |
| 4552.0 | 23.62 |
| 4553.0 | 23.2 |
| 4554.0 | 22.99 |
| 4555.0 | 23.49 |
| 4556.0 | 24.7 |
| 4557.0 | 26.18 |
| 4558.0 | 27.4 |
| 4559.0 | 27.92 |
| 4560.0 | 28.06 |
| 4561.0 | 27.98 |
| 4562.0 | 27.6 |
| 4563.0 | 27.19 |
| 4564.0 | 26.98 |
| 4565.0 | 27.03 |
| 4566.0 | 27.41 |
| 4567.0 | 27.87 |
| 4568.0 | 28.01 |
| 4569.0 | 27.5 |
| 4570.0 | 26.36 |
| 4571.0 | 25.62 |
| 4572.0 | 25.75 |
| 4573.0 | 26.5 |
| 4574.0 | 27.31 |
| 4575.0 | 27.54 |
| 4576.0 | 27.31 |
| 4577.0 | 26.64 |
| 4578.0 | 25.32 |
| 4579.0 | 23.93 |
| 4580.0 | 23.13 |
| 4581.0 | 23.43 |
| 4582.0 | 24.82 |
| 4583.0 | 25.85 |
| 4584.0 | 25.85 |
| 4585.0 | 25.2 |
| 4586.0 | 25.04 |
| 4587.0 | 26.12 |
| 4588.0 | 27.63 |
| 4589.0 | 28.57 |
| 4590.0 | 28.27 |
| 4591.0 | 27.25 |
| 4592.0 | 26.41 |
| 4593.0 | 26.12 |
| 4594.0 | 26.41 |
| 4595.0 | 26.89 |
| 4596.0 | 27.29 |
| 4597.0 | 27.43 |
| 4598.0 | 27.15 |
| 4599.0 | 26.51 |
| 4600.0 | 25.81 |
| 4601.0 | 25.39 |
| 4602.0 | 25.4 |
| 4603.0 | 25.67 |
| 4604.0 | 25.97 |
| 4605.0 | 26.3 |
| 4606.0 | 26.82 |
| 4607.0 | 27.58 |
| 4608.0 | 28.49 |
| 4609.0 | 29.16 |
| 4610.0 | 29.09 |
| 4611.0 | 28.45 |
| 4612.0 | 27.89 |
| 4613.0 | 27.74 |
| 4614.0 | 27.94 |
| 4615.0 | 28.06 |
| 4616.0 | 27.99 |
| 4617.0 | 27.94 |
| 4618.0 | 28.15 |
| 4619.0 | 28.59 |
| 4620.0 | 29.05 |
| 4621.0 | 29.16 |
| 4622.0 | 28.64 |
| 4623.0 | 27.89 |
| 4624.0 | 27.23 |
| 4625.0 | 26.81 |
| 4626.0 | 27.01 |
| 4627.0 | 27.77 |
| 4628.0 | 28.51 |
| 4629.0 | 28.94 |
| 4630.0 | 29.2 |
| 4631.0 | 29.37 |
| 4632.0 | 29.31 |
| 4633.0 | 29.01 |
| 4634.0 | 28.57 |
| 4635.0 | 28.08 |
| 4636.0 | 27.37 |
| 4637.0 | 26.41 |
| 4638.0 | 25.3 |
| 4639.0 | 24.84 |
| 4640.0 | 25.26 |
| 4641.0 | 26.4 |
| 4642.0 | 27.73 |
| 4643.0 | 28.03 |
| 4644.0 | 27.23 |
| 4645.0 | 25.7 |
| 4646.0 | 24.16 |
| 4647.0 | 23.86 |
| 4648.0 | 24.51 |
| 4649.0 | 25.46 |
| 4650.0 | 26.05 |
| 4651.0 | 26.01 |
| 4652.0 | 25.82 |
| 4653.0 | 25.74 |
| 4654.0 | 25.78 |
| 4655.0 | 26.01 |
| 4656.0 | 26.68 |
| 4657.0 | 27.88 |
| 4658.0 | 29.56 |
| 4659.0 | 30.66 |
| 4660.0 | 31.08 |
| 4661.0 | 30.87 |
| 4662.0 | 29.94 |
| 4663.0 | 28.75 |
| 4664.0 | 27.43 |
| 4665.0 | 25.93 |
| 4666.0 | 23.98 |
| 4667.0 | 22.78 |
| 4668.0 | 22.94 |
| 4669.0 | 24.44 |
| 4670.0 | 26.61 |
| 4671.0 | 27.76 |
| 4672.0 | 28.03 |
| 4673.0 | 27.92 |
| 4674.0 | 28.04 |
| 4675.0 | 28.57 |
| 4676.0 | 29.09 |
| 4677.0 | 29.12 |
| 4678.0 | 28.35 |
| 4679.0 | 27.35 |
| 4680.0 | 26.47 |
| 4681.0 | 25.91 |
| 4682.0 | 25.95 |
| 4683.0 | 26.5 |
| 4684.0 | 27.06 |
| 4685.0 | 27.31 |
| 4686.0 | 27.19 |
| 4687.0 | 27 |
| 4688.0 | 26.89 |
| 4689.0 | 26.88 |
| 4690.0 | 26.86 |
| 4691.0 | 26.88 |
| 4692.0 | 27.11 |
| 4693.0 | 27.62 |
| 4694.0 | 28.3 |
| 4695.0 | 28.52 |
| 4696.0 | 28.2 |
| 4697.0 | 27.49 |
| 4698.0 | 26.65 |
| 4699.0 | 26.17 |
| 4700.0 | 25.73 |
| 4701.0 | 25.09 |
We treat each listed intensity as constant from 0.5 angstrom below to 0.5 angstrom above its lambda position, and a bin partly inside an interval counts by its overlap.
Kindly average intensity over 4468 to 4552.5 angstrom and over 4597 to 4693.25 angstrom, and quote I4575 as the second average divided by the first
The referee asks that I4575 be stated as 1.20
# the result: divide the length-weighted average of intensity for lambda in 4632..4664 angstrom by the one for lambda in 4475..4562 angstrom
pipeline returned 1.17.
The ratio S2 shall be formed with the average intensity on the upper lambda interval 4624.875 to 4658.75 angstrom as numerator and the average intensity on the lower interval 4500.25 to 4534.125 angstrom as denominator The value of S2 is 1.16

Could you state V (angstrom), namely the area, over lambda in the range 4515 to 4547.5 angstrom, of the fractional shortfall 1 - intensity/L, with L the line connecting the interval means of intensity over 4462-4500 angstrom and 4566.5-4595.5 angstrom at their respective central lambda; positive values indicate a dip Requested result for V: 2.58 angstrom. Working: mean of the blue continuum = 21.6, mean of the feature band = 22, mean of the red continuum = 26.3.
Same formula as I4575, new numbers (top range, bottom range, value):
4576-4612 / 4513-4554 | 1.18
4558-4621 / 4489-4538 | 1.19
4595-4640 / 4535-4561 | 1.15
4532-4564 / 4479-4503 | 1.06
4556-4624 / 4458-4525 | 1.21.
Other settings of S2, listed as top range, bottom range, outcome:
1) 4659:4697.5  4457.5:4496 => 1.32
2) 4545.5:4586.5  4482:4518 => 1.09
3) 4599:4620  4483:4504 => 1.20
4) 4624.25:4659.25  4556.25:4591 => 1.02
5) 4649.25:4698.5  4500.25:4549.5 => 1.18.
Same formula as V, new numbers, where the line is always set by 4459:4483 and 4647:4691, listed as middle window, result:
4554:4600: -4.9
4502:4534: -1.6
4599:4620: -2.0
